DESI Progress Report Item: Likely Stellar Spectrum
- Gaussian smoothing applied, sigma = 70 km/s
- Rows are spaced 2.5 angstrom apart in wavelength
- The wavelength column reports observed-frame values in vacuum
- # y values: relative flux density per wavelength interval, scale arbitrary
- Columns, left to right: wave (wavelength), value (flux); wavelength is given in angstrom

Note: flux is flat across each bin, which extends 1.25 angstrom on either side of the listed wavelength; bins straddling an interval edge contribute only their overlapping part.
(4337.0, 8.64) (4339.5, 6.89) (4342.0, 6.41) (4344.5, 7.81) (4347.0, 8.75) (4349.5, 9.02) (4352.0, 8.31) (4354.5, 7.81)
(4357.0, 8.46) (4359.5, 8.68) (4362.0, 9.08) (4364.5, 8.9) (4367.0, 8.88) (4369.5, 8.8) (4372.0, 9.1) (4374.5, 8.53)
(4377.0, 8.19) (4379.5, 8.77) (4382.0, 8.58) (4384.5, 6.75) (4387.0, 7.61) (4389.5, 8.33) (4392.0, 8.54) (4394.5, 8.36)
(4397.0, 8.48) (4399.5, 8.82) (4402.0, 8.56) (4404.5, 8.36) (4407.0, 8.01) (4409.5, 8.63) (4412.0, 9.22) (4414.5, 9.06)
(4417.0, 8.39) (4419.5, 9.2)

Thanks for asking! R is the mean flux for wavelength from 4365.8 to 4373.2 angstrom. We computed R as 8.93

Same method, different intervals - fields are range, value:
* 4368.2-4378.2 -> 8.66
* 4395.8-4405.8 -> 8.55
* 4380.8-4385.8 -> 7.66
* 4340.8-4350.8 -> 8.01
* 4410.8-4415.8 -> 9.13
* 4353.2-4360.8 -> 8.32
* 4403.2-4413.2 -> 8.55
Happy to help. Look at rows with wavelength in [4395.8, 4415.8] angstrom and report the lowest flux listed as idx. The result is 8.01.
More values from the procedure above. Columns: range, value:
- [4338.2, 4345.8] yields 6.41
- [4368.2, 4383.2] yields 8.19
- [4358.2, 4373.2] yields 8.68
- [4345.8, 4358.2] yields 7.81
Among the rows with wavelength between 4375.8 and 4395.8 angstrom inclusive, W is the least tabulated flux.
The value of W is 6.75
